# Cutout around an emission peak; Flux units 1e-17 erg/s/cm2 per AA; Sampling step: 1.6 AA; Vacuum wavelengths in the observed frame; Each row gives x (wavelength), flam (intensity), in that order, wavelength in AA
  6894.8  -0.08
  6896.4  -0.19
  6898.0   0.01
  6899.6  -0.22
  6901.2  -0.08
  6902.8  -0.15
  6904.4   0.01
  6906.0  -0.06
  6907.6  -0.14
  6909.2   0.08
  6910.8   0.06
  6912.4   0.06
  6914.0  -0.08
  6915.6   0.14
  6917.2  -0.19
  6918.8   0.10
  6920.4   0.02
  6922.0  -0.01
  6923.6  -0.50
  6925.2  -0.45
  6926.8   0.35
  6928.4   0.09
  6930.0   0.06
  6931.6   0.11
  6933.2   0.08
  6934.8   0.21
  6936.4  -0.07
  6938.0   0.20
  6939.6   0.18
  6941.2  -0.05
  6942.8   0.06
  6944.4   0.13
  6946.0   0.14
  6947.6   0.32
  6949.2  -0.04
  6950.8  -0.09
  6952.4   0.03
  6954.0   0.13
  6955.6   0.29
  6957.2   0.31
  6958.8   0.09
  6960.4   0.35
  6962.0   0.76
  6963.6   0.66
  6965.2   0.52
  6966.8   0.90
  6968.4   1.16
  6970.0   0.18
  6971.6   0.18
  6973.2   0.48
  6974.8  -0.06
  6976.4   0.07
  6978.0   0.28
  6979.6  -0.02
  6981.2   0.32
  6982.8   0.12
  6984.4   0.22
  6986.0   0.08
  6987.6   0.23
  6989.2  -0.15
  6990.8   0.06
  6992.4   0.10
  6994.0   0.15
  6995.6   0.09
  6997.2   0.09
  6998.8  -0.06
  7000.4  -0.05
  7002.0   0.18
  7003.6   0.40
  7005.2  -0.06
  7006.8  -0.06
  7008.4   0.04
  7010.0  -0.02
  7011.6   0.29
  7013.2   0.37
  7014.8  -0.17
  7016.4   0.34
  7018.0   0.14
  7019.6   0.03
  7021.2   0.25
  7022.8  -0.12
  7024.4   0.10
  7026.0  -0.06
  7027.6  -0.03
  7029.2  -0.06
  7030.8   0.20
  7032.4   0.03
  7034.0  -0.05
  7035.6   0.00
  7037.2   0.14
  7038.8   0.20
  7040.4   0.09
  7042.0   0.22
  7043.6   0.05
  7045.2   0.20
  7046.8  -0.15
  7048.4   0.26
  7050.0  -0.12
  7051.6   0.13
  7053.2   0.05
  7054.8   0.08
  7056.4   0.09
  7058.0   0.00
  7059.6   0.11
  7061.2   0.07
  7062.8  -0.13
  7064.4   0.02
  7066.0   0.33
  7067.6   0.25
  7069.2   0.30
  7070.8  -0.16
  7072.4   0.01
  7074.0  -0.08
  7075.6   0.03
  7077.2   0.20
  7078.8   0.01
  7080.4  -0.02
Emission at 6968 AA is [O II]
